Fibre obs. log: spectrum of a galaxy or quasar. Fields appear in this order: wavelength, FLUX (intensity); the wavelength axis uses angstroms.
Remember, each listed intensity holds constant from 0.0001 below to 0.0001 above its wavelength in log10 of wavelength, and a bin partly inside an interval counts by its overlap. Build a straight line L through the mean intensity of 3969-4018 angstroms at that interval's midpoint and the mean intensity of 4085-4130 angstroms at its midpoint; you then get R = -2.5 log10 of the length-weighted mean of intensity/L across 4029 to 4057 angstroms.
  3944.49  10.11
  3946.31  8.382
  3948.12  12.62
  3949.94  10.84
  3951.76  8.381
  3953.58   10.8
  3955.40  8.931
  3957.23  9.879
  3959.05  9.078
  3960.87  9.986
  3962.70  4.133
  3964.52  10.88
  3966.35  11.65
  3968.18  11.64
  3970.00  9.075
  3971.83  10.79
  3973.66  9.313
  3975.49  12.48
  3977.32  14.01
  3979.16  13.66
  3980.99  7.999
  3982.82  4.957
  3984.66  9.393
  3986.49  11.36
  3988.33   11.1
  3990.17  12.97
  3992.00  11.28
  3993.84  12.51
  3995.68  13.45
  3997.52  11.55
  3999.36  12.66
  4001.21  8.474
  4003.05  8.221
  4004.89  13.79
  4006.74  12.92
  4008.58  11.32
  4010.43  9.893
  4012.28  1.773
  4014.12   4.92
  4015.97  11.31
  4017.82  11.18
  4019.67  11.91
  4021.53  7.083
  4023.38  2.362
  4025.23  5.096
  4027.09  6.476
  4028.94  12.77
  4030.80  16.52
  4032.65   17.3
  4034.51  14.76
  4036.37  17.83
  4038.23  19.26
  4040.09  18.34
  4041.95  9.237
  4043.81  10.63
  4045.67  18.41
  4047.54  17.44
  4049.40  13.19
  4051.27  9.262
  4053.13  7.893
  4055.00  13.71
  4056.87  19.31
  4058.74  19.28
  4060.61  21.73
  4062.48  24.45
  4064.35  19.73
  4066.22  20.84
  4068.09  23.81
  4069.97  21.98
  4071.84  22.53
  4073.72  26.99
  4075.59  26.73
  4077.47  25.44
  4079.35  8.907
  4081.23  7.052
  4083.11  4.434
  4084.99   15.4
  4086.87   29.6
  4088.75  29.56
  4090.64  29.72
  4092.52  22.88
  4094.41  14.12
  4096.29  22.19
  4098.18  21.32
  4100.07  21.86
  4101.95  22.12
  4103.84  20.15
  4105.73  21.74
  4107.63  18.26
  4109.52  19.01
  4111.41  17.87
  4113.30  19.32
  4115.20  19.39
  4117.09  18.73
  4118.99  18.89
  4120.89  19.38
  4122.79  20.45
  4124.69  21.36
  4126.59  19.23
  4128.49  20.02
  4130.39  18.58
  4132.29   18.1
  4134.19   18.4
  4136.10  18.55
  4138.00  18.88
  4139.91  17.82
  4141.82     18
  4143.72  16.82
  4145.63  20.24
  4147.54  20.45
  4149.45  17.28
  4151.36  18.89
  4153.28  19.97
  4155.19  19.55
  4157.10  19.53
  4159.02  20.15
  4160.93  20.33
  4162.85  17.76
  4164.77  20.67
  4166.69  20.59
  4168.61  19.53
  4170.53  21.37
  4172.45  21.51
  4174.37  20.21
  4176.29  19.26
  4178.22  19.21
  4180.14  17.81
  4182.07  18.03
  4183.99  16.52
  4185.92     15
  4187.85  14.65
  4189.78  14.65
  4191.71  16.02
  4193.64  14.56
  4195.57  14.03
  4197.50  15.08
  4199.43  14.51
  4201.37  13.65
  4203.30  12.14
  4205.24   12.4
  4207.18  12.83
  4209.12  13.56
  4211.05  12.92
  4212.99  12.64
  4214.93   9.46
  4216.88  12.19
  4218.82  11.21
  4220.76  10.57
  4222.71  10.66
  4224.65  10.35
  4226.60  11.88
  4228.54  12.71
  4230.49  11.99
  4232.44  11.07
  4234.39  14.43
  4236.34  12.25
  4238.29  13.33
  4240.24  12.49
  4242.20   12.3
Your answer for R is 0.02 mag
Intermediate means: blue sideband 10.4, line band 14.7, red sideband 21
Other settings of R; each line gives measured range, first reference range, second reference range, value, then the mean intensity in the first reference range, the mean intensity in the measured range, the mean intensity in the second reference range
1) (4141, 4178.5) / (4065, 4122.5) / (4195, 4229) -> -0.231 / 20.3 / 19.6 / 12.4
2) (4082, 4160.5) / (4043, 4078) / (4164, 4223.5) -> -0.134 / 19.1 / 19.7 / 15.4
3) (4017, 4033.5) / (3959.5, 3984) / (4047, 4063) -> 0.356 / 10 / 10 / 16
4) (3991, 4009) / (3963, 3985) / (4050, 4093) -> 0.101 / 10.3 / 11.6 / 19.5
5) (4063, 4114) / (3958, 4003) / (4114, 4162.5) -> -0.246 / 10.6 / 20.5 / 19.1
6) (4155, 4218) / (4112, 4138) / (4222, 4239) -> -0.081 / 19.2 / 16.4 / 12.1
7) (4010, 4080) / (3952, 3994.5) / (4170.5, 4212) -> -0.226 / 10.3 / 15.1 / 15.8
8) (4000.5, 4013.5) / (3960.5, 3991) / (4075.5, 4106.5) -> 0.342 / 10.3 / 9.4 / 20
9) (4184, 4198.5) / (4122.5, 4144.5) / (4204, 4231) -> -0.072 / 18.8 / 15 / 11.8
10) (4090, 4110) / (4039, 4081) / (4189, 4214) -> -0.249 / 18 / 21.1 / 13.8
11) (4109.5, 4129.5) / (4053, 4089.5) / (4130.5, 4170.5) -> -0.006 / 19.7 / 19.4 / 19.1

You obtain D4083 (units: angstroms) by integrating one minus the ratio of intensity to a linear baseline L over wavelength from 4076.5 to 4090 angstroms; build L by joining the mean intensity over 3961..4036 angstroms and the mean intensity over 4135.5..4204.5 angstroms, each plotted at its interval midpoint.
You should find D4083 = -3.2 angstroms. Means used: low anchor 10.4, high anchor 17.8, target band 17.5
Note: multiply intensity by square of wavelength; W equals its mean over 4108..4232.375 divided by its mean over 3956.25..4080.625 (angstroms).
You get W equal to 1.36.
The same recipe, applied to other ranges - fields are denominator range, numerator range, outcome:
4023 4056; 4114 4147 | 1.53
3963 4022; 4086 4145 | 2.07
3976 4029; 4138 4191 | 2.06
